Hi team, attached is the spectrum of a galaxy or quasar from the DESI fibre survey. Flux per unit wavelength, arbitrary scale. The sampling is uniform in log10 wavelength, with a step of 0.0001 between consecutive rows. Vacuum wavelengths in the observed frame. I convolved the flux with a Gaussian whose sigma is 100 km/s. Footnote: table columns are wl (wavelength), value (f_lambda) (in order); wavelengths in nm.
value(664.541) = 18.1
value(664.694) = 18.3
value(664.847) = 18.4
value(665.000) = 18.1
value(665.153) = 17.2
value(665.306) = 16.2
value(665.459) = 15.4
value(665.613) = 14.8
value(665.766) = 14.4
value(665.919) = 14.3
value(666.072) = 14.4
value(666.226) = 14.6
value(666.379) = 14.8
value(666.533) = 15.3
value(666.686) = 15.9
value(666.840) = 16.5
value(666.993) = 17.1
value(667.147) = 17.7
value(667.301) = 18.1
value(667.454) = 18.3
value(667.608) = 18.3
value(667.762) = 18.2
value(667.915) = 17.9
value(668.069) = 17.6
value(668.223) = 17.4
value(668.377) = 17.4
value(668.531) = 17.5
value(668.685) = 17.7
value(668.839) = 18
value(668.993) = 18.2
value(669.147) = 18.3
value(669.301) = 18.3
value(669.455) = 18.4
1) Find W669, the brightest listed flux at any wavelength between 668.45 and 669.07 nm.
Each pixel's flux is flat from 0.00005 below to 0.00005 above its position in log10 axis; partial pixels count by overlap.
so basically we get 18.2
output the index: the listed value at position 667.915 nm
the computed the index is 17.9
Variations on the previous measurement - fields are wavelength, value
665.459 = 15.4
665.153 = 17.2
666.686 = 15.9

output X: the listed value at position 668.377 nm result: 17.4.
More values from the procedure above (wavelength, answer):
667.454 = 18.3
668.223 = 17.4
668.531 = 17.5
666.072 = 14.4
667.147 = 17.7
